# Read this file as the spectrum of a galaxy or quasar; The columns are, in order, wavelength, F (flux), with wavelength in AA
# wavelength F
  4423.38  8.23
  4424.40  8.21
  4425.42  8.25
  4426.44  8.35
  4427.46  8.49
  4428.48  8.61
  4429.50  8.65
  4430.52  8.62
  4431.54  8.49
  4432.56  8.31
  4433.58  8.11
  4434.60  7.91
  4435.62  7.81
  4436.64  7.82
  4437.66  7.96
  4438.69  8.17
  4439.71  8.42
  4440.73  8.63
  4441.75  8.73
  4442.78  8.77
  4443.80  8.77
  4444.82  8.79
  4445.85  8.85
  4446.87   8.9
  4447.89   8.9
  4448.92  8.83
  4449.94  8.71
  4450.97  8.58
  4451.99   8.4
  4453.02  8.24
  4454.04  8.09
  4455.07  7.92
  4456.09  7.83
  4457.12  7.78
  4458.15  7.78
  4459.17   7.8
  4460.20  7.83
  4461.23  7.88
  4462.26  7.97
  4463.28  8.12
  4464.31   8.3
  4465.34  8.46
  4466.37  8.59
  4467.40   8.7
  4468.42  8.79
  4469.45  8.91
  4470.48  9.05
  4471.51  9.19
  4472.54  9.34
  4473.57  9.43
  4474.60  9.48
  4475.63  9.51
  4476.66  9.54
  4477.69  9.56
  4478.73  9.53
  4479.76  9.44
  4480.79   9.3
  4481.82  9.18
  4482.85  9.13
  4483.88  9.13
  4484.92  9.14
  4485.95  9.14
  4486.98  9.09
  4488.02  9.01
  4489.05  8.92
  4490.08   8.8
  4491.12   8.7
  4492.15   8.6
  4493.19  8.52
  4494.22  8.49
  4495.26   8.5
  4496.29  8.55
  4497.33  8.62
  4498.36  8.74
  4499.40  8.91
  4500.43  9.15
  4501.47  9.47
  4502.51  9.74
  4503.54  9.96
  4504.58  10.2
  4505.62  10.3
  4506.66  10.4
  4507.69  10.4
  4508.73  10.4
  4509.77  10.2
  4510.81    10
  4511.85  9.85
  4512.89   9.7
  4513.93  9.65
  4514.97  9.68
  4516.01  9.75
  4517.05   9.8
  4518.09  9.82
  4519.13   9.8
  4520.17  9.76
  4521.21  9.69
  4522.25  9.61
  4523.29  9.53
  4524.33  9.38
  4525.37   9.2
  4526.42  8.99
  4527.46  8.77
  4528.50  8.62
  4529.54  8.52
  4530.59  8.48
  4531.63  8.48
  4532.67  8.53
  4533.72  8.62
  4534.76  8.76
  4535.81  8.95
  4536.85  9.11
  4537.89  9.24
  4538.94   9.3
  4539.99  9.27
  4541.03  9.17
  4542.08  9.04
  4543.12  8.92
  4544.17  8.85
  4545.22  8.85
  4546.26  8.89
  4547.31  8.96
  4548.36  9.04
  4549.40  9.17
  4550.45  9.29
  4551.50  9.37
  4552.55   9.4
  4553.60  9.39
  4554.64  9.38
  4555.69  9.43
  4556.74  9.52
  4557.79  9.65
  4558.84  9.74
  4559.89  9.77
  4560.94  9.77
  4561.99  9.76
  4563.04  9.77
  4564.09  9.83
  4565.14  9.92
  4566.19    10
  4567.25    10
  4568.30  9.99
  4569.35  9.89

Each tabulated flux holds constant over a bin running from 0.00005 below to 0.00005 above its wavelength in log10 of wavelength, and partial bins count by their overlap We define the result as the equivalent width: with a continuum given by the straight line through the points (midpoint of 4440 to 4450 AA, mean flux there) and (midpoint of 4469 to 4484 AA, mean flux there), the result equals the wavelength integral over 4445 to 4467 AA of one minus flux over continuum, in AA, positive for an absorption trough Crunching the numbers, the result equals 1.7 AA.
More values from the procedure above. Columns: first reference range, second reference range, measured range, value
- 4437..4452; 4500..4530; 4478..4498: 0.7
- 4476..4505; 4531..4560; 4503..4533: -1.5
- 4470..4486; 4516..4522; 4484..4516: 0.7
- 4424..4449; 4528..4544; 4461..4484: -1.0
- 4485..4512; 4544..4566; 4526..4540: 0.9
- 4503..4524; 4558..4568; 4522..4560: 3.0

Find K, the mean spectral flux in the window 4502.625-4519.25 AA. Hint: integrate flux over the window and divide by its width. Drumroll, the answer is 9.99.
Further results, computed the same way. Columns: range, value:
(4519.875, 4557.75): 9.1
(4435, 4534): 8.97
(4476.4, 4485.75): 9.31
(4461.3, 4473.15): 8.65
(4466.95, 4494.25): 9.11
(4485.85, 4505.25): 9.01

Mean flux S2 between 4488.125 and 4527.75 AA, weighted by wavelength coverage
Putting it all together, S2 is 9.44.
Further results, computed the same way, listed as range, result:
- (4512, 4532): 9.34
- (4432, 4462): 8.29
